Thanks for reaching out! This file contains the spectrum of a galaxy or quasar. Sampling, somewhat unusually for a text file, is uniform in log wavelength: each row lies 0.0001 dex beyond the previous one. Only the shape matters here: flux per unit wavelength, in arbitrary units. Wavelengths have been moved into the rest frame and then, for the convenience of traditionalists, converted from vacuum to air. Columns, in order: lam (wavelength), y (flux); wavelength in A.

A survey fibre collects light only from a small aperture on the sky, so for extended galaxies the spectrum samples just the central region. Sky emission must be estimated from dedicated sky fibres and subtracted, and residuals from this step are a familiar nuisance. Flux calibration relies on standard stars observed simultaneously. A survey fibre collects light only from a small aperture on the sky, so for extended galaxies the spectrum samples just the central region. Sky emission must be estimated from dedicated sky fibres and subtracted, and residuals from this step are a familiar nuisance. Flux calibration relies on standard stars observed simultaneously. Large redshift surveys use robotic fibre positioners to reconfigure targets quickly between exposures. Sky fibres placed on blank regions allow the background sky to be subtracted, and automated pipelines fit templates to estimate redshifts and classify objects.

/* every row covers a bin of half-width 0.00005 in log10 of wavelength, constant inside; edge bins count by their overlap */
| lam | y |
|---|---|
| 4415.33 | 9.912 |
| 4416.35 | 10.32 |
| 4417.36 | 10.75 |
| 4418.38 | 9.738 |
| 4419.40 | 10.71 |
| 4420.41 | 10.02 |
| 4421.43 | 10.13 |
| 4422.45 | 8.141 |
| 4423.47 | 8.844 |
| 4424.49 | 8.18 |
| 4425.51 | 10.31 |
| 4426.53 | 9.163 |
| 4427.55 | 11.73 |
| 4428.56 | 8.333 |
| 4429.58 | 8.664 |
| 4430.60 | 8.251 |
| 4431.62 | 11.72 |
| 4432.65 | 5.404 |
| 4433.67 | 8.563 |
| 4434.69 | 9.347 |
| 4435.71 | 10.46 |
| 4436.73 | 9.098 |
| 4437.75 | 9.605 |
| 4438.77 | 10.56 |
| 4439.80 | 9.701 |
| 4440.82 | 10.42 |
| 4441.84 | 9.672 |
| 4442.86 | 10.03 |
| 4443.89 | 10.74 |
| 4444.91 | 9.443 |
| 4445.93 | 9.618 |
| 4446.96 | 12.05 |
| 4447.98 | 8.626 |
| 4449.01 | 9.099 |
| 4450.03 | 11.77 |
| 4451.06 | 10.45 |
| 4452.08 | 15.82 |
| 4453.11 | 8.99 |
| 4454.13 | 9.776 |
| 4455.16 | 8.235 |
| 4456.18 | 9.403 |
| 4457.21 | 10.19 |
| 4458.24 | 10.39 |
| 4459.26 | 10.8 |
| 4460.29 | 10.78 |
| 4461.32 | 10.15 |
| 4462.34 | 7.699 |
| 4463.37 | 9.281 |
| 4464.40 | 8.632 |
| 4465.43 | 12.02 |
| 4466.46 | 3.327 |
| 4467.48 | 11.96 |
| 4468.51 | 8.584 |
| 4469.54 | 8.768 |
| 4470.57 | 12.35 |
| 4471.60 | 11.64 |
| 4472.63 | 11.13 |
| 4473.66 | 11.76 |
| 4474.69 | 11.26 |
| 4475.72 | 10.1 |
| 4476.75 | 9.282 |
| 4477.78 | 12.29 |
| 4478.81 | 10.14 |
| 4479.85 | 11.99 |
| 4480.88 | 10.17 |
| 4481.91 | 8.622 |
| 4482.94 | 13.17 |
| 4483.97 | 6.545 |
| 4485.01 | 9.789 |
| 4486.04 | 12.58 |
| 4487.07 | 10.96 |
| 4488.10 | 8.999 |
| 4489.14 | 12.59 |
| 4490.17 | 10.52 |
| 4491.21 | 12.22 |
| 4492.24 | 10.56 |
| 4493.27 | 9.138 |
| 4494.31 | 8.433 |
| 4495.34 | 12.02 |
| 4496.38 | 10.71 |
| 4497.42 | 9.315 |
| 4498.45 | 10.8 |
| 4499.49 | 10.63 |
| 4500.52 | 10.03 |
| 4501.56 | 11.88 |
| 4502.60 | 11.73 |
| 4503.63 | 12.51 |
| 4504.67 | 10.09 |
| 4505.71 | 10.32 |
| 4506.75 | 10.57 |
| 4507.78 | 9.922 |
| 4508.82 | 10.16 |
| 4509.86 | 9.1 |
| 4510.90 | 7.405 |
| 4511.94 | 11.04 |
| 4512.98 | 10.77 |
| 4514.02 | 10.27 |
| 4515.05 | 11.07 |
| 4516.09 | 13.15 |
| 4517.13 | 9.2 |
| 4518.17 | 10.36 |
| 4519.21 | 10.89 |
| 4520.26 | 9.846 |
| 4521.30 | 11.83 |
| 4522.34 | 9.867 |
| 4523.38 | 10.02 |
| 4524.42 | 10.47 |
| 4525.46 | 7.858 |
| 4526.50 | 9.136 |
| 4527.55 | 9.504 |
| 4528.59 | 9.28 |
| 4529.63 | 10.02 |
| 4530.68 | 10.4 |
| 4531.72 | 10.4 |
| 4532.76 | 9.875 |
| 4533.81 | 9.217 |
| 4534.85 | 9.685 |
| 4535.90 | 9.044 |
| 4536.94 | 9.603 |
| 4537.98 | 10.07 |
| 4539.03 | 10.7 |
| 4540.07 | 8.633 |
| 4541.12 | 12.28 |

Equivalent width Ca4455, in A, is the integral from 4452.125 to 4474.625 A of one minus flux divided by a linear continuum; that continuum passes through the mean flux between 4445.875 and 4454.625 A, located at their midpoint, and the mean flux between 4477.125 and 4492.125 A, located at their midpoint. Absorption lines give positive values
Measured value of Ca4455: 1.6 A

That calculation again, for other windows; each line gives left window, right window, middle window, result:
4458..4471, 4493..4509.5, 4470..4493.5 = -1.8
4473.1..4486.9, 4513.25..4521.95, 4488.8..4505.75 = -0.1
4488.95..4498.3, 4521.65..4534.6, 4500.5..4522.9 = -1.0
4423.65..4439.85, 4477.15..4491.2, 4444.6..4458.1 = -0.6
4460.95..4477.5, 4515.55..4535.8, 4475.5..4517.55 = -2.3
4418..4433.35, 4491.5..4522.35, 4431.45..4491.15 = -2.0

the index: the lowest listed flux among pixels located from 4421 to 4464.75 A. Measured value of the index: 5.404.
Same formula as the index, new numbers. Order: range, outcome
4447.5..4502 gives 3.327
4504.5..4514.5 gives 7.405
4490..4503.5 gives 8.433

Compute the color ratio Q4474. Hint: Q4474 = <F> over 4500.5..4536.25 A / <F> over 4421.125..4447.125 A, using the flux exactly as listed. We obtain 1.1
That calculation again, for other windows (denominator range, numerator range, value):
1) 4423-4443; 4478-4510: 1.12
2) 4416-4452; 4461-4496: 1.05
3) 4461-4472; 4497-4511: 1.10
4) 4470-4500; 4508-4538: 0.94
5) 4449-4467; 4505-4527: 1.03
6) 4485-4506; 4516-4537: 0.92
